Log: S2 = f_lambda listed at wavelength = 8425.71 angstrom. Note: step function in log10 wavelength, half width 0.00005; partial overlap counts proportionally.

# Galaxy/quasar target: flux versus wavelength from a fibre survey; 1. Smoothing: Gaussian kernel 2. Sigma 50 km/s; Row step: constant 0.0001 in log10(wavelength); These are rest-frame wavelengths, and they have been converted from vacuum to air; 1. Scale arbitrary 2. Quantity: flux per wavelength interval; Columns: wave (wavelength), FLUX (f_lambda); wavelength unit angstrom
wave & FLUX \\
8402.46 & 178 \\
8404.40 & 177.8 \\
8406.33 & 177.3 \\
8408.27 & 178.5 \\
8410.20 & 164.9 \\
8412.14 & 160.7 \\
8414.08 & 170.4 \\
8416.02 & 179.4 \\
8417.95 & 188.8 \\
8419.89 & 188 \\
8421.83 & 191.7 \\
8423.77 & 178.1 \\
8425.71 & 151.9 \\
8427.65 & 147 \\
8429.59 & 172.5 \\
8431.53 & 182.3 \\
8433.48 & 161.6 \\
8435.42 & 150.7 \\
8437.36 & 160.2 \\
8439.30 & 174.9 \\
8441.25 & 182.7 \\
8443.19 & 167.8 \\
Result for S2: 151.9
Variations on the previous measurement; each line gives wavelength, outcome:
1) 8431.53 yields 182.3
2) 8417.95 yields 188.8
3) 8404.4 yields 177.8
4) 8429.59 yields 172.5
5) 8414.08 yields 170.4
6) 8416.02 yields 179.4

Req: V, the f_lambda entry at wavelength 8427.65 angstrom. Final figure 147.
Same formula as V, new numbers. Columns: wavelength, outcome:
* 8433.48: 161.6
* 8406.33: 177.3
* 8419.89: 188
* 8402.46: 178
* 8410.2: 164.9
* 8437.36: 160.2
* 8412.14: 160.7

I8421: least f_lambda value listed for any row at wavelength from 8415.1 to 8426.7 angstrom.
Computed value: 151.9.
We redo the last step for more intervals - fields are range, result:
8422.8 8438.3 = 147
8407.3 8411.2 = 164.9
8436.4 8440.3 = 160.2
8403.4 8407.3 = 177.3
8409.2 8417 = 160.7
